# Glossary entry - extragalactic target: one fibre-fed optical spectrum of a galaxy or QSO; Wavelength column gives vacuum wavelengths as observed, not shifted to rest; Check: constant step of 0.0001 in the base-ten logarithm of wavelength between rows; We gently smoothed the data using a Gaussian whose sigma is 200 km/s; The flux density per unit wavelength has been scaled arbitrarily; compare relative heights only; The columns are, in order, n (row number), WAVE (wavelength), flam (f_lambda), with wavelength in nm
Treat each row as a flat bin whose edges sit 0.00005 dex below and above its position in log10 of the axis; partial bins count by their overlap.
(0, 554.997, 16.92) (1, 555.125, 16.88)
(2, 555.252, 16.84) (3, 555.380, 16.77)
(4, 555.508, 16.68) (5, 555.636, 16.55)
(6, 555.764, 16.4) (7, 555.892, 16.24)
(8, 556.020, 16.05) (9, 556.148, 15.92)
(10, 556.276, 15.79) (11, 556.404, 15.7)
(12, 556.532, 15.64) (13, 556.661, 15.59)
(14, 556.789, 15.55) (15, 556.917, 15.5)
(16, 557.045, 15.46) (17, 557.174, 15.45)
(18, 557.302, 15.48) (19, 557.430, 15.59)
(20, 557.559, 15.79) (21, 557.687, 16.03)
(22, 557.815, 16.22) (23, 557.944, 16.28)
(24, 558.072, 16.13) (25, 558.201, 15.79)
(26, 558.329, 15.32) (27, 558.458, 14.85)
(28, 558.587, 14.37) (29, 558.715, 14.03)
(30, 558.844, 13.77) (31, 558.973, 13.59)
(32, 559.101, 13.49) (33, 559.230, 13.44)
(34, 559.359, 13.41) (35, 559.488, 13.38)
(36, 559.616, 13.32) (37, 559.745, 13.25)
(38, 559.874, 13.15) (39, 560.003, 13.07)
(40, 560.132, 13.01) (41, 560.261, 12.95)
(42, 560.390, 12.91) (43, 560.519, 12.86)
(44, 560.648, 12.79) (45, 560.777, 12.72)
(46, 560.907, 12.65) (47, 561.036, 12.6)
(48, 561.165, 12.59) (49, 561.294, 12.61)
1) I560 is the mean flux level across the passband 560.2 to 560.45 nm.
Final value 12.9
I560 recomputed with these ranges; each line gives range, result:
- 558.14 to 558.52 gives 15.3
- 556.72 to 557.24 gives 15.5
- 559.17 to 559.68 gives 13.4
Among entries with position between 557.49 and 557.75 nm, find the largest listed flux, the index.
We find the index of 16.03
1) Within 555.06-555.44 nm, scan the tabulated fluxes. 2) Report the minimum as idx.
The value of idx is 16.77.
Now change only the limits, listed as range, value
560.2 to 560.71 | 12.79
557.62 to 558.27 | 15.79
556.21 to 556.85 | 15.55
